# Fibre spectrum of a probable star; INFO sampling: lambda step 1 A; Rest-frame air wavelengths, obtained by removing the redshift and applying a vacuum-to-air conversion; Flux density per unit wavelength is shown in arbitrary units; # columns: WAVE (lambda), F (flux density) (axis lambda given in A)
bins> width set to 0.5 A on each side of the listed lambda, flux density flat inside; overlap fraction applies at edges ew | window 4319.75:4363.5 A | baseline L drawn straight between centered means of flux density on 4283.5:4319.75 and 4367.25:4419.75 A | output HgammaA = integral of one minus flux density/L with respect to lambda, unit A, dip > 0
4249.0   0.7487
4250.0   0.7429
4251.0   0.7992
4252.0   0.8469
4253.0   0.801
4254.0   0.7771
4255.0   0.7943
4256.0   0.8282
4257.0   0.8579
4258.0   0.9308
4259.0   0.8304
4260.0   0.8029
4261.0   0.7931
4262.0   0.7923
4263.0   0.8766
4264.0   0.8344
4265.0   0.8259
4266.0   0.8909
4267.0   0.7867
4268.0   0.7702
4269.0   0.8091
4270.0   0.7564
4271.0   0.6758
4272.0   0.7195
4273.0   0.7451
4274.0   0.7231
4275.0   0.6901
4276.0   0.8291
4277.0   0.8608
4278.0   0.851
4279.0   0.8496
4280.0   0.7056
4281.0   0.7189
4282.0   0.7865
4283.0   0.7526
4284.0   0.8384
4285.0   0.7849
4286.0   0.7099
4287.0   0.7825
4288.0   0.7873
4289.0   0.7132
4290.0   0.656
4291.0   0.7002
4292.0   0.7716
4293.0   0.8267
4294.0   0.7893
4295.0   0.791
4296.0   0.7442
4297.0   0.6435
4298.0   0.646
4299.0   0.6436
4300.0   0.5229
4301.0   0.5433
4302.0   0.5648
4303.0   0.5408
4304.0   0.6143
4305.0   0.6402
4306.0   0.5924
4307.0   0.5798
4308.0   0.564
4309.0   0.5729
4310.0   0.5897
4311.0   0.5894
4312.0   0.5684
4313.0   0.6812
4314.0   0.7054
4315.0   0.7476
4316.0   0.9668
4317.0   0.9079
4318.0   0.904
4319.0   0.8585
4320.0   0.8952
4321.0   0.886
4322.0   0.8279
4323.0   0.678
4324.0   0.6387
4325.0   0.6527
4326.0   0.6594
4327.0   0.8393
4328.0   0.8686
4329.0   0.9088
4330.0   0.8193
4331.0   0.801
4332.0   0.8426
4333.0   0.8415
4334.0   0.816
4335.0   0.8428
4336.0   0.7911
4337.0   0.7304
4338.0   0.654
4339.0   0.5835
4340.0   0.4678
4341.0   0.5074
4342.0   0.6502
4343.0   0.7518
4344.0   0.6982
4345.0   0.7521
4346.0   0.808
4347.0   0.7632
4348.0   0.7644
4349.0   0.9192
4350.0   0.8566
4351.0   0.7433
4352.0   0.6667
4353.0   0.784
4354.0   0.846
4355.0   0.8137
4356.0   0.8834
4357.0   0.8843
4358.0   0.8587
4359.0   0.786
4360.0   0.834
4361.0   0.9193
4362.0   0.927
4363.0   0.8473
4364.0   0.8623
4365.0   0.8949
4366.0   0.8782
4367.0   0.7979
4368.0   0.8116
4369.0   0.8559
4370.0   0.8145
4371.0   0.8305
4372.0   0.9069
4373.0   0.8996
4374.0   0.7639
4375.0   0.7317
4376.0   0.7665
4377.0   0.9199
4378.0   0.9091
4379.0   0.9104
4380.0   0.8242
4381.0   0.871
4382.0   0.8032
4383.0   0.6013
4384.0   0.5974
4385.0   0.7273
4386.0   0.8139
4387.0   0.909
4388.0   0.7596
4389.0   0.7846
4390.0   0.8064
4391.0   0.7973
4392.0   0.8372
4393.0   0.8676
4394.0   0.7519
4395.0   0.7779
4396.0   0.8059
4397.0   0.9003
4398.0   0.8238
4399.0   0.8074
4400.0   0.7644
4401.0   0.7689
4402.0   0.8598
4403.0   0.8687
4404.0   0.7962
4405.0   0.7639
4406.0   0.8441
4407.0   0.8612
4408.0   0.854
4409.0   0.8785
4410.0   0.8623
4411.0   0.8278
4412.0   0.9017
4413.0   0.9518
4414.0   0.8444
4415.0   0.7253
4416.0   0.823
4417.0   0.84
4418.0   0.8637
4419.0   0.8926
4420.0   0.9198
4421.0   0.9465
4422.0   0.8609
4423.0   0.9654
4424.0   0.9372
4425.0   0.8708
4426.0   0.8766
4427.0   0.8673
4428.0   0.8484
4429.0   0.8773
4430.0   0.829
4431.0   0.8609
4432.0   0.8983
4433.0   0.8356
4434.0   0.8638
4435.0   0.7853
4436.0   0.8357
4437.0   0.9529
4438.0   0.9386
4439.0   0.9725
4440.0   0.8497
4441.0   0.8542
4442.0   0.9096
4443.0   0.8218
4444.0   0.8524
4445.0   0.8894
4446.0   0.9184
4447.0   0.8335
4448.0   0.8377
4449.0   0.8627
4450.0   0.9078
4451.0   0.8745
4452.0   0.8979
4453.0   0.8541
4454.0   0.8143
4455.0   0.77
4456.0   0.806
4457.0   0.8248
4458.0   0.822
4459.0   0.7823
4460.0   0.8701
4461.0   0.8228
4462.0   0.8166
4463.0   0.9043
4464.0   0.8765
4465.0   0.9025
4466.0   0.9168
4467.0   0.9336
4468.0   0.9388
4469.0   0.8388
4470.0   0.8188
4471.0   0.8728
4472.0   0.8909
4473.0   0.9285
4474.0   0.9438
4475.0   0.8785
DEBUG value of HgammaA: -1.54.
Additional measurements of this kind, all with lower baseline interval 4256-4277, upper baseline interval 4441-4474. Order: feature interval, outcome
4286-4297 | 0.80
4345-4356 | 0.39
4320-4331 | 0.47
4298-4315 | 4.44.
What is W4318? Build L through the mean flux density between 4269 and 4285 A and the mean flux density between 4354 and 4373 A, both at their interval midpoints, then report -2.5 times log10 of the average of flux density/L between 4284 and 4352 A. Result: 0.12 mag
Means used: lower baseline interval 0.769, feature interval 0.724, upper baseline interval 0.857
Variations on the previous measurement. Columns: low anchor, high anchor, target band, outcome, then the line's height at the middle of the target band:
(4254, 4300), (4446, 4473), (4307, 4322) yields 0.07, 0.791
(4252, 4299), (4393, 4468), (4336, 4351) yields 0.15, 0.813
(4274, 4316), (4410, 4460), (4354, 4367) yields -0.11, 0.776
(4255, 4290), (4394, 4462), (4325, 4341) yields 0.09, 0.815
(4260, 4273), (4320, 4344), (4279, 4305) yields 0.10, 0.774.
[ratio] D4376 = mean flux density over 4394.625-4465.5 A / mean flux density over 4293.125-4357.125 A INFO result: 1.18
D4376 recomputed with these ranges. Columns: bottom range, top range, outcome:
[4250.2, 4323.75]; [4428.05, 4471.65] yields 1.15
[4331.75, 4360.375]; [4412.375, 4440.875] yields 1.15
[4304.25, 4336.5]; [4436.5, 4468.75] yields 1.16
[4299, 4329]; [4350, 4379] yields 1.20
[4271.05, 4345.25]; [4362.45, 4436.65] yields 1.15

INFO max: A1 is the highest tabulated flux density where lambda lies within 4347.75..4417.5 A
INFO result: 0.9518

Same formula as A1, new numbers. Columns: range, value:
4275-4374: 0.9668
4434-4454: 0.9725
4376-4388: 0.9199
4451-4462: 0.8979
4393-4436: 0.9654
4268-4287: 0.8608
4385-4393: 0.909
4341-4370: 0.927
